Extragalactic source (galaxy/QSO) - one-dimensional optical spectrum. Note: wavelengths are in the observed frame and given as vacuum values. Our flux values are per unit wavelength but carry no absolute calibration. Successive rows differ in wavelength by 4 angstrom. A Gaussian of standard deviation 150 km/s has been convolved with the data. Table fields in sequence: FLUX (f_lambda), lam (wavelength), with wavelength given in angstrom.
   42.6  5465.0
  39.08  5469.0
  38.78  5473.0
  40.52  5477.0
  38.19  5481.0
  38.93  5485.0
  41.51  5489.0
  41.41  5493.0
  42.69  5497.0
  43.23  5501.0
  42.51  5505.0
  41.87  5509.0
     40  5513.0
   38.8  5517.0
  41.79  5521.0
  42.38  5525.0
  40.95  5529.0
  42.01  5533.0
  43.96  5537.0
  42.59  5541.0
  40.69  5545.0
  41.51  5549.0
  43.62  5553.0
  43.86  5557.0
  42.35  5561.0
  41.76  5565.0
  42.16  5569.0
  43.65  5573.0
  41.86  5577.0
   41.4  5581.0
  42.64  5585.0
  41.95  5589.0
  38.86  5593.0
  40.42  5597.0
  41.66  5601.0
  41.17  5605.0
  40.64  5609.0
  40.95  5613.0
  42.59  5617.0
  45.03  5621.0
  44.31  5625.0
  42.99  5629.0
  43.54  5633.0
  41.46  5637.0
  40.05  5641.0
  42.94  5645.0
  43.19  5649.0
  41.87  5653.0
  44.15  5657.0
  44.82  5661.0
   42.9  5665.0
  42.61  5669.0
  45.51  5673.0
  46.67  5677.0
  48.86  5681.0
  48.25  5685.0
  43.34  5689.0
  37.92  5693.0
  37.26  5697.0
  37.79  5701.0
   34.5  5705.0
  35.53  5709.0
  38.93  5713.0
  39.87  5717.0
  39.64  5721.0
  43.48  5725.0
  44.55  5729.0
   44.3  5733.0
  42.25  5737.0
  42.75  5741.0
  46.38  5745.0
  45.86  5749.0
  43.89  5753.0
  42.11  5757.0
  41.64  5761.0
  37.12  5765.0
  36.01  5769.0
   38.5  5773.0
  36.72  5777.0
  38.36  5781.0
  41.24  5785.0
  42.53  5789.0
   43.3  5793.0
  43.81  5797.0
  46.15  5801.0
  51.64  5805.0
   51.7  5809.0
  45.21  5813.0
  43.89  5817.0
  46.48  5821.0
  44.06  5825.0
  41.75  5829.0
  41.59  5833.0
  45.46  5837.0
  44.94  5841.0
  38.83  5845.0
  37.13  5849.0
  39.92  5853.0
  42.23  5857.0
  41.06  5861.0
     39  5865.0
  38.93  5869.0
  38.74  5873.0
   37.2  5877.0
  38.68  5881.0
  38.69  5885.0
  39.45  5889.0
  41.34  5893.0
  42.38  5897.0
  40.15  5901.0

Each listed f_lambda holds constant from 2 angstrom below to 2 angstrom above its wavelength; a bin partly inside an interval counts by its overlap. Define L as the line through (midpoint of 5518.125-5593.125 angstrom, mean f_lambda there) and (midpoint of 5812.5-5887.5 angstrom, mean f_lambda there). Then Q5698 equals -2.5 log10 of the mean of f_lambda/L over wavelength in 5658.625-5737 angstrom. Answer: -0.01 mag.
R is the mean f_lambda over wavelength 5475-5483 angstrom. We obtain 39.4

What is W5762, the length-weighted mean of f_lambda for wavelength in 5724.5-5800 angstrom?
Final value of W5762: 41.9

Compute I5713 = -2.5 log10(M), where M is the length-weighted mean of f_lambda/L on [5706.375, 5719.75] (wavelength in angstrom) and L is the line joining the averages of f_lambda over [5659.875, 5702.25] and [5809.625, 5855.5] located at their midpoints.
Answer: 0.140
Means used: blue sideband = 43.3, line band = 38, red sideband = 42.9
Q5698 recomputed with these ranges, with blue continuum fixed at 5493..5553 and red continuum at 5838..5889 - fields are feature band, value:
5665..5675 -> -0.07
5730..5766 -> -0.07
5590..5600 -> 0.04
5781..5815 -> -0.13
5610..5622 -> -0.03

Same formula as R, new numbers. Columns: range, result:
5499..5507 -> 42.9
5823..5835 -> 42.5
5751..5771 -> 40.2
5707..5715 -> 37.2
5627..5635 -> 43.3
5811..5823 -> 45.2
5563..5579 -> 42.4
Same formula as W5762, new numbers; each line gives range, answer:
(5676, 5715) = 40.8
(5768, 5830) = 43.3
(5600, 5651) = 42.4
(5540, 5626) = 42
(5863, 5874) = 38.9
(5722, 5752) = 44.1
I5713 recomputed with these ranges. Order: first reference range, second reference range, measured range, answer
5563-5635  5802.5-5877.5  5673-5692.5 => -0.09 mag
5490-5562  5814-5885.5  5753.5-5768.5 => 0.03 mag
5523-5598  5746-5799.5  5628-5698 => -0.05 mag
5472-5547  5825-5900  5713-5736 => -0.03 mag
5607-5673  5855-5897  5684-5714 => 0.08 mag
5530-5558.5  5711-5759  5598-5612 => 0.04 mag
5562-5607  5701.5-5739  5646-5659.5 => -0.06 mag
